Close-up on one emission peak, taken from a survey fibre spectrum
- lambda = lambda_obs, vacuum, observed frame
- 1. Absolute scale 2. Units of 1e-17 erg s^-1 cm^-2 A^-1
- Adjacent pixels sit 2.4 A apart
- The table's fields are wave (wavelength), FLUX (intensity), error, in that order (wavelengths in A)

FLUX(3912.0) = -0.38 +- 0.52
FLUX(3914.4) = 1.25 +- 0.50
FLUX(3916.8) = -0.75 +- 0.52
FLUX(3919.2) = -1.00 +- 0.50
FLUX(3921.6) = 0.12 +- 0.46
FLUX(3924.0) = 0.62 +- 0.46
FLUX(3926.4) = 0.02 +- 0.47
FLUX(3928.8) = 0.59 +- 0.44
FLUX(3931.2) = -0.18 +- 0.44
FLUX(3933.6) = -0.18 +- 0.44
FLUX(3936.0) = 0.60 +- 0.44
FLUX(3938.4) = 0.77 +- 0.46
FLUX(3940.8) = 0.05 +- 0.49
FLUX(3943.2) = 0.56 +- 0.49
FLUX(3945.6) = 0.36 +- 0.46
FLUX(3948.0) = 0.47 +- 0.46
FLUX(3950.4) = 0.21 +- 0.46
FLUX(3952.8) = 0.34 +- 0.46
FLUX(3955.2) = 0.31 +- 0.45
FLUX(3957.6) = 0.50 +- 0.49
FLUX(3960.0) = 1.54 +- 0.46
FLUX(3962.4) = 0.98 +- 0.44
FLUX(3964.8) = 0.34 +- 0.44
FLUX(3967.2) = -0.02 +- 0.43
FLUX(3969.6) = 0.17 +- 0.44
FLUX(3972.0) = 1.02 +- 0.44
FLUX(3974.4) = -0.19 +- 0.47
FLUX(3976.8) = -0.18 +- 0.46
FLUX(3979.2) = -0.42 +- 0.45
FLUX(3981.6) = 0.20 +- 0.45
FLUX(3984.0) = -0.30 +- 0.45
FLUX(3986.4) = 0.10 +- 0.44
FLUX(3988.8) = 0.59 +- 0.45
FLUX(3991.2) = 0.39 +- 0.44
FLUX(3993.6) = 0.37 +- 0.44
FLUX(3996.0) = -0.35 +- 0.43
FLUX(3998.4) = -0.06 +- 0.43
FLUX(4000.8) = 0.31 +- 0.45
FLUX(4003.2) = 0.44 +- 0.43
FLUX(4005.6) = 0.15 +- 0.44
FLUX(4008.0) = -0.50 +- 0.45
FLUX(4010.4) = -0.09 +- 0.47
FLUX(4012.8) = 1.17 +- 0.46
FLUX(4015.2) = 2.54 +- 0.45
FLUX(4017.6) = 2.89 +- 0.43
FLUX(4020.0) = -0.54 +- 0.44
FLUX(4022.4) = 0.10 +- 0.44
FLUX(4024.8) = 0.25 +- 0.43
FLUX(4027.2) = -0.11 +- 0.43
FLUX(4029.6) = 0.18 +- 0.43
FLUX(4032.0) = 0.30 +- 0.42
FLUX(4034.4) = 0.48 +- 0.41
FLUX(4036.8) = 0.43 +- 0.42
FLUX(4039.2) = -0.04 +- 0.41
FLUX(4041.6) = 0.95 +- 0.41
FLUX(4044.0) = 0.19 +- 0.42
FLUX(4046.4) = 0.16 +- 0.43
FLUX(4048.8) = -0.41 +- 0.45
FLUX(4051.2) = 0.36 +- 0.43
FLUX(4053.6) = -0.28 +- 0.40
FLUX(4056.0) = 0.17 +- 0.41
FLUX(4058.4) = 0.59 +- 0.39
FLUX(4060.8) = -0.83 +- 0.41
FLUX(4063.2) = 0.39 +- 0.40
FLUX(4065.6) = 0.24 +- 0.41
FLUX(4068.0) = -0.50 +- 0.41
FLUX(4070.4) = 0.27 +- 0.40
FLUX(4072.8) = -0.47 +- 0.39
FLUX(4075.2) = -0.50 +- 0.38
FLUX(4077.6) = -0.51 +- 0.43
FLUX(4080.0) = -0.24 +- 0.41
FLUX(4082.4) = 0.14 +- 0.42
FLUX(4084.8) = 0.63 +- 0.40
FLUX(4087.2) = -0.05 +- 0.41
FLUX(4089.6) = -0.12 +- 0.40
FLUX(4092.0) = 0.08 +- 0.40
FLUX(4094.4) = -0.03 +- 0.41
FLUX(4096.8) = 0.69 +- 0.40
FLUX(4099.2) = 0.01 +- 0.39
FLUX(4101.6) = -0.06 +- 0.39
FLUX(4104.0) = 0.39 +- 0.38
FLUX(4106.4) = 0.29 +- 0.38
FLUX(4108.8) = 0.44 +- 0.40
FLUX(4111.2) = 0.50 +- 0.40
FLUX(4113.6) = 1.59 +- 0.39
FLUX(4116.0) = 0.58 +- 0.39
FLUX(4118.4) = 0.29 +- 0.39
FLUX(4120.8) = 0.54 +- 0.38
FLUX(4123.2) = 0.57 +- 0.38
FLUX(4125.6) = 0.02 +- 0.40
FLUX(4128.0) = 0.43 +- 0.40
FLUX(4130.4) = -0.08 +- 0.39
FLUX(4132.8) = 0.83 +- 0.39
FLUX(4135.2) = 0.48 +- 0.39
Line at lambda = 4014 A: [O II] 3727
